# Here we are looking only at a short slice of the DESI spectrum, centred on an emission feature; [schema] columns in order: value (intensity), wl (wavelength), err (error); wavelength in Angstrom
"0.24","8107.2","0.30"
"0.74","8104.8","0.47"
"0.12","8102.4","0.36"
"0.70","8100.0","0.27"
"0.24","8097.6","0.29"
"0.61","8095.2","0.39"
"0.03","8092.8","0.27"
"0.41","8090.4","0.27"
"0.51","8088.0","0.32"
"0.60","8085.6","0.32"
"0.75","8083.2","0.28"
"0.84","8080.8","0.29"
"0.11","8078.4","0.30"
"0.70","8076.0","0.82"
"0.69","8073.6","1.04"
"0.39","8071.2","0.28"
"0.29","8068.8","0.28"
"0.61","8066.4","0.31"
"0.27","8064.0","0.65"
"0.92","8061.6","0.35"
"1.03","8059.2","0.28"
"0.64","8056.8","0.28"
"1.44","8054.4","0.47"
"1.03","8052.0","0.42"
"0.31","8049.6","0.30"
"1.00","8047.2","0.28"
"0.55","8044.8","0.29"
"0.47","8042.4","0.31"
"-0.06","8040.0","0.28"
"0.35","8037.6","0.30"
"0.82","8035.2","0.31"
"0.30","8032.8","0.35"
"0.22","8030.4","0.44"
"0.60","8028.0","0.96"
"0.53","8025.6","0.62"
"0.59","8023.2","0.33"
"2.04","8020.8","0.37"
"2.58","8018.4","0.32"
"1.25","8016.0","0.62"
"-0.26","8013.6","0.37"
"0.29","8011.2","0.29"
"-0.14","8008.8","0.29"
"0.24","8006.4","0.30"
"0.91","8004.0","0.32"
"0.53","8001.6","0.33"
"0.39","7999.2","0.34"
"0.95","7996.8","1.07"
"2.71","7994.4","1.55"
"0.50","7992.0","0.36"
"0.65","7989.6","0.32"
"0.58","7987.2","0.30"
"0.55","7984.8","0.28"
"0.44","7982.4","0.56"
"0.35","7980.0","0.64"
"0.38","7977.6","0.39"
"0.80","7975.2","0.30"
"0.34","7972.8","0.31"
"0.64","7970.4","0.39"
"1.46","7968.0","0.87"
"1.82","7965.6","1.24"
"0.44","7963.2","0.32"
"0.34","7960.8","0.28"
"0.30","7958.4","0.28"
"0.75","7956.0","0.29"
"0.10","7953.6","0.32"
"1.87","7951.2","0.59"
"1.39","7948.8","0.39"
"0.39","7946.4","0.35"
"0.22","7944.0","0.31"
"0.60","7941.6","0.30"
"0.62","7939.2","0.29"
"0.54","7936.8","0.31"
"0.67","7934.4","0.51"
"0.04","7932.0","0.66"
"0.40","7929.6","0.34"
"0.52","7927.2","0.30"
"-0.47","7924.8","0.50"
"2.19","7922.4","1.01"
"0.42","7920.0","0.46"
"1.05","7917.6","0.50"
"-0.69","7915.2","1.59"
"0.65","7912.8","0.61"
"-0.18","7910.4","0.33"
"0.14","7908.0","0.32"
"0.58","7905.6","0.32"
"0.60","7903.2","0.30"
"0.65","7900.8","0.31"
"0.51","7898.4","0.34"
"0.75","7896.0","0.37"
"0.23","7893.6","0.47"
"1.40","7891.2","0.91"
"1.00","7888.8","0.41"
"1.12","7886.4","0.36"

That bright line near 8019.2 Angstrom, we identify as H-gamma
